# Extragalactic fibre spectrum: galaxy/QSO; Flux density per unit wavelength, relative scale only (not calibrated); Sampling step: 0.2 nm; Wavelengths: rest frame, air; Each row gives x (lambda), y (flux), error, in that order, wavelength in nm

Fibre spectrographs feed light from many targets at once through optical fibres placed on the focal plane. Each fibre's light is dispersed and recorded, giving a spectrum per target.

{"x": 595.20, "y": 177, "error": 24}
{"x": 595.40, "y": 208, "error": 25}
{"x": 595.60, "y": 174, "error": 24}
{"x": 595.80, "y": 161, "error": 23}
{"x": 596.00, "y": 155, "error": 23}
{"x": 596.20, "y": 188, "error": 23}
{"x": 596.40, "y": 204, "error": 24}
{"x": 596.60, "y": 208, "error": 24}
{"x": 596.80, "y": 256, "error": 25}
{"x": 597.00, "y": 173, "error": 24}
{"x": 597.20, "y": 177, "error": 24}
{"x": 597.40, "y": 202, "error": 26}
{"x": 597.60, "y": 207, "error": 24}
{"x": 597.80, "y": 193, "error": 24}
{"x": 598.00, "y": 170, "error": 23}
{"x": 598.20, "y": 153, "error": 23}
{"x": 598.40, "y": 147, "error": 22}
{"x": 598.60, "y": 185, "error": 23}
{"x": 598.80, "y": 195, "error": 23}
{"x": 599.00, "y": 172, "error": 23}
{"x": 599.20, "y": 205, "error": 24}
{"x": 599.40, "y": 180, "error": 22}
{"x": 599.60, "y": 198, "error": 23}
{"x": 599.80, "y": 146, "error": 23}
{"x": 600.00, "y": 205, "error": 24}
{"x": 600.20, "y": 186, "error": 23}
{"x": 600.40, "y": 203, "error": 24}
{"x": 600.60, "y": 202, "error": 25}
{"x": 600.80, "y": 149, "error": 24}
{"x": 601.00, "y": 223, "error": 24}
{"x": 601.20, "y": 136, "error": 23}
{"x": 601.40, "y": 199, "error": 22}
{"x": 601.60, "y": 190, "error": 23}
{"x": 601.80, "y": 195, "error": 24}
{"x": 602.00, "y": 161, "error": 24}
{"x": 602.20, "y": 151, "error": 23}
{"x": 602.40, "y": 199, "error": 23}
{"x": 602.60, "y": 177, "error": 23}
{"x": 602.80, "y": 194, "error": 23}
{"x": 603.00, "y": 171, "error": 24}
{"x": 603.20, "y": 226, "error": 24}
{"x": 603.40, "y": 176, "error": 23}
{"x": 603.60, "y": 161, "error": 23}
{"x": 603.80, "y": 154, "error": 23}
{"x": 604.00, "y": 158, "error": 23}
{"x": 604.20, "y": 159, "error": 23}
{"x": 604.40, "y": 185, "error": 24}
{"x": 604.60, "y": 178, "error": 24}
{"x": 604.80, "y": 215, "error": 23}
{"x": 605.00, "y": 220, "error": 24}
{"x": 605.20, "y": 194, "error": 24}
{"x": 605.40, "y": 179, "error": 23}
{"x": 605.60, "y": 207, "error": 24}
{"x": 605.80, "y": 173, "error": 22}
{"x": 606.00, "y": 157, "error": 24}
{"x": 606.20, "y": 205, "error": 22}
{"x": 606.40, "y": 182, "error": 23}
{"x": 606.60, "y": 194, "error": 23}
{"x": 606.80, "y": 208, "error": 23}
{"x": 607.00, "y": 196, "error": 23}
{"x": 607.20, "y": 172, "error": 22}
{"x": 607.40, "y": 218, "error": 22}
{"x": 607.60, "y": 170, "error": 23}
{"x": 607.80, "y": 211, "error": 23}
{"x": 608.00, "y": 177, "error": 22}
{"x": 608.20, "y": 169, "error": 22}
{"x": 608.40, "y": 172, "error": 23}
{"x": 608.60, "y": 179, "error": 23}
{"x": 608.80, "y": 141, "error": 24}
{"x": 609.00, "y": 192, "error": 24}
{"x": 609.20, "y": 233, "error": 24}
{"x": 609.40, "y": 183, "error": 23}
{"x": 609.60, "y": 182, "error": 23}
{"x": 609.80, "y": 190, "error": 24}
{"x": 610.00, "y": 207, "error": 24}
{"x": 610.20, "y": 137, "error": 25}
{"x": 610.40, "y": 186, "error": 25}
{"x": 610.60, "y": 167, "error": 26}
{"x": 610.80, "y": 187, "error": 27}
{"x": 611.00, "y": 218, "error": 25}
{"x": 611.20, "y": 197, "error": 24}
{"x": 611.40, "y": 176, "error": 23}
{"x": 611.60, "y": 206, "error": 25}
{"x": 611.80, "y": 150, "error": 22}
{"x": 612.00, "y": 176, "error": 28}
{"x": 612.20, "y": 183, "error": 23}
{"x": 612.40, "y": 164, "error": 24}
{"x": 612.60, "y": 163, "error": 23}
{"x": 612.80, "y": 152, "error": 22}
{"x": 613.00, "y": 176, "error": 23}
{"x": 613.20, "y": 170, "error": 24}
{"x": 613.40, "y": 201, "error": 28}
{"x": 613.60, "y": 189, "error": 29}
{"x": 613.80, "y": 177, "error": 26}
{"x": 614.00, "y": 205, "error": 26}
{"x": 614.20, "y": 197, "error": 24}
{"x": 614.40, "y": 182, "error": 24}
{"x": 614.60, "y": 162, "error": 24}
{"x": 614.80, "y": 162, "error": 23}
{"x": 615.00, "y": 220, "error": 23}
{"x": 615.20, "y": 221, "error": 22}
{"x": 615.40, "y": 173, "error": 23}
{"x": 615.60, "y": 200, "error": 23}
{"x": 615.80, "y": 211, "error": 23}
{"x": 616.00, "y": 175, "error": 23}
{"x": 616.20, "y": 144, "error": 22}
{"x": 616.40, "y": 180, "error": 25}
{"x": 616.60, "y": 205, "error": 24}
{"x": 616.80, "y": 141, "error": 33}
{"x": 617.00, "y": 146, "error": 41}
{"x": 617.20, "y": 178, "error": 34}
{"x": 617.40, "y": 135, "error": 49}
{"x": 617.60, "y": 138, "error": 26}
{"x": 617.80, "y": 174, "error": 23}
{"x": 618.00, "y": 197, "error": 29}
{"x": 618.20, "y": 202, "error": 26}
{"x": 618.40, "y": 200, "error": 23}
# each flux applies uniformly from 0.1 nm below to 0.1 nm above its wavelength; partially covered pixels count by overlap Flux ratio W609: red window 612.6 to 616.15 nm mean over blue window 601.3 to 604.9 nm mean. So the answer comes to 1.03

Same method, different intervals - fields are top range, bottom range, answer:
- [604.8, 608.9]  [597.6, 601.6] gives 1.03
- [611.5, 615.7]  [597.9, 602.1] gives 1.01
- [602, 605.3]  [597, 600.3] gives 1.00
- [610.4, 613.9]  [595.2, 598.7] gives 0.97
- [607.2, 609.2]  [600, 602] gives 0.98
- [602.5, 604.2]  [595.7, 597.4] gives 0.92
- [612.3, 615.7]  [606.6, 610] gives 0.98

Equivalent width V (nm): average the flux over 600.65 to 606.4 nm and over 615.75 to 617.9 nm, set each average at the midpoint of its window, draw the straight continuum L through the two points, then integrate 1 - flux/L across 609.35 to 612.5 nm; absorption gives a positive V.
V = -0.168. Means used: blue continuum 182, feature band 182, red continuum 165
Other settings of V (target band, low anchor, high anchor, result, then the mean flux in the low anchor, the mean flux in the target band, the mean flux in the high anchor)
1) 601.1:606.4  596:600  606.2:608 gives 0.27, 187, 182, 194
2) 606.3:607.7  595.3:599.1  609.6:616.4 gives -0.06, 186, 191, 183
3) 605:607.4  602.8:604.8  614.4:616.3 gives -0.16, 177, 191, 185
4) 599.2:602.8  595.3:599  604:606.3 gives 0.06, 186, 183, 187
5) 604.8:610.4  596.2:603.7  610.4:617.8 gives -0.17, 186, 187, 179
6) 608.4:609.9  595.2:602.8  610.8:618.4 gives -0.03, 185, 185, 180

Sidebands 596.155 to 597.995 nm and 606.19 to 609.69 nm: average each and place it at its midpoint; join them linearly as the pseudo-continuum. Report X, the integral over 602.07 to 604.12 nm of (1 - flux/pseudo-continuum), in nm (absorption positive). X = 0.18 nm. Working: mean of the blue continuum 200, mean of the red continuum 188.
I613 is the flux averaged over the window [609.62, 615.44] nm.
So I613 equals 183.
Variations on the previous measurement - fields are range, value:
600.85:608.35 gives 185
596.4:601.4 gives 187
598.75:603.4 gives 185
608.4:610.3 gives 182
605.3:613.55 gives 183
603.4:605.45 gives 180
